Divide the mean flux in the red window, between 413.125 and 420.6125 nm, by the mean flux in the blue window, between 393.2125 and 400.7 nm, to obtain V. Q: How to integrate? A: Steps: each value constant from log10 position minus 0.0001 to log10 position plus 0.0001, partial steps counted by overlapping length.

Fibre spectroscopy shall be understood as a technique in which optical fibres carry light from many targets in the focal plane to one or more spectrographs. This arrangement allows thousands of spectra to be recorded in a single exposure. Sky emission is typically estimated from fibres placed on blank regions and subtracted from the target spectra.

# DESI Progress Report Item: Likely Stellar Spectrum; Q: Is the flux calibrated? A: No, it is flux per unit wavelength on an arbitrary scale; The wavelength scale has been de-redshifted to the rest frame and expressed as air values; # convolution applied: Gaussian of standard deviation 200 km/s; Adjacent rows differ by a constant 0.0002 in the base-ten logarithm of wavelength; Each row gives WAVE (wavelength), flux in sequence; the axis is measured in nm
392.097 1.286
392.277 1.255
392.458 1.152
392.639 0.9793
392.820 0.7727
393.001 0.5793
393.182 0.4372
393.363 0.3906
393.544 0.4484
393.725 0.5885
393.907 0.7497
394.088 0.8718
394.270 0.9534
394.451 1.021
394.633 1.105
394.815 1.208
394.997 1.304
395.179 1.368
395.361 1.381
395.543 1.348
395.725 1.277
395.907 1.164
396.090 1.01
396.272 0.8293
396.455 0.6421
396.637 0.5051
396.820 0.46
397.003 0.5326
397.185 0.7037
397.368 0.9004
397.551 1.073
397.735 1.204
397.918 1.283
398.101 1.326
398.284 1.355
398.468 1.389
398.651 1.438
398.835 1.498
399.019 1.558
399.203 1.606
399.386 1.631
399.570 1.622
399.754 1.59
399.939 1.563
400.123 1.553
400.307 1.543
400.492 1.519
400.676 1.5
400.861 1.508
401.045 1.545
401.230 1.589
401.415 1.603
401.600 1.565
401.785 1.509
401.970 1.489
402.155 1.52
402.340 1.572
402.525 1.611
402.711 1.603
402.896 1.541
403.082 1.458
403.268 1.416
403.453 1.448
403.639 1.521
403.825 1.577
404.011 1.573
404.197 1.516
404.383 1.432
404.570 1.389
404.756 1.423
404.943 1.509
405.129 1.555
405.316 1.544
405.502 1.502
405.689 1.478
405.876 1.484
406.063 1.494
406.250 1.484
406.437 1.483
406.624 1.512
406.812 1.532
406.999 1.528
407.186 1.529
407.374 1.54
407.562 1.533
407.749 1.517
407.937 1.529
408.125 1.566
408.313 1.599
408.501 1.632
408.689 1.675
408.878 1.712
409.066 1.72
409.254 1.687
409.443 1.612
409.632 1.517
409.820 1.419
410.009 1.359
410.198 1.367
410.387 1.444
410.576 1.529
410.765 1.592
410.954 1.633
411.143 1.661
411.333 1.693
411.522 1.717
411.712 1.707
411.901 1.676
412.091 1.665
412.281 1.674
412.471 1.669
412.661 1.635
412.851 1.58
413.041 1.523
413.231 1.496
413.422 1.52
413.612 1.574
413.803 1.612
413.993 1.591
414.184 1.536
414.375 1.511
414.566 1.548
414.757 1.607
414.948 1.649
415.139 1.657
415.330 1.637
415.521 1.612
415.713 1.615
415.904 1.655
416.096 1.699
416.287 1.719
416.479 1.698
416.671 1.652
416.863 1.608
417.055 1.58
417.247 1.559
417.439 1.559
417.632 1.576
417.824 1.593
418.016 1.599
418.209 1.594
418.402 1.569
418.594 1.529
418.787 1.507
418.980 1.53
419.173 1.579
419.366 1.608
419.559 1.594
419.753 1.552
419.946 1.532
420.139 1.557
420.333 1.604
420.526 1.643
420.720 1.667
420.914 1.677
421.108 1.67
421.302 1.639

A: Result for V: 1.40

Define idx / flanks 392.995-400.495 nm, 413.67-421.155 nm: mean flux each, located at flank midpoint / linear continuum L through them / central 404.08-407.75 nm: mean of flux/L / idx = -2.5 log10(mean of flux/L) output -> -0.13 mag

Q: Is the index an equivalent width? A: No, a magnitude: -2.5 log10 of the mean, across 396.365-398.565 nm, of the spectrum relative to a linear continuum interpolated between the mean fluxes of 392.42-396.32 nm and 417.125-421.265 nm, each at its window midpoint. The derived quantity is 0.093 mag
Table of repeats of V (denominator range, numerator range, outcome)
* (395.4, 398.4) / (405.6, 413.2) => 1.59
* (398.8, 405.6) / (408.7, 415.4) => 1.04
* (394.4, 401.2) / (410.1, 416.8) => 1.29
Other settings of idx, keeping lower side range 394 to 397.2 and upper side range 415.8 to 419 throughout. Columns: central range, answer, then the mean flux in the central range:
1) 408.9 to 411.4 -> -0.118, 1.56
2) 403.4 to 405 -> -0.205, 1.49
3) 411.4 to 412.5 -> -0.164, 1.69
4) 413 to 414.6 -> -0.031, 1.55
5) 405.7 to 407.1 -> -0.162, 1.5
